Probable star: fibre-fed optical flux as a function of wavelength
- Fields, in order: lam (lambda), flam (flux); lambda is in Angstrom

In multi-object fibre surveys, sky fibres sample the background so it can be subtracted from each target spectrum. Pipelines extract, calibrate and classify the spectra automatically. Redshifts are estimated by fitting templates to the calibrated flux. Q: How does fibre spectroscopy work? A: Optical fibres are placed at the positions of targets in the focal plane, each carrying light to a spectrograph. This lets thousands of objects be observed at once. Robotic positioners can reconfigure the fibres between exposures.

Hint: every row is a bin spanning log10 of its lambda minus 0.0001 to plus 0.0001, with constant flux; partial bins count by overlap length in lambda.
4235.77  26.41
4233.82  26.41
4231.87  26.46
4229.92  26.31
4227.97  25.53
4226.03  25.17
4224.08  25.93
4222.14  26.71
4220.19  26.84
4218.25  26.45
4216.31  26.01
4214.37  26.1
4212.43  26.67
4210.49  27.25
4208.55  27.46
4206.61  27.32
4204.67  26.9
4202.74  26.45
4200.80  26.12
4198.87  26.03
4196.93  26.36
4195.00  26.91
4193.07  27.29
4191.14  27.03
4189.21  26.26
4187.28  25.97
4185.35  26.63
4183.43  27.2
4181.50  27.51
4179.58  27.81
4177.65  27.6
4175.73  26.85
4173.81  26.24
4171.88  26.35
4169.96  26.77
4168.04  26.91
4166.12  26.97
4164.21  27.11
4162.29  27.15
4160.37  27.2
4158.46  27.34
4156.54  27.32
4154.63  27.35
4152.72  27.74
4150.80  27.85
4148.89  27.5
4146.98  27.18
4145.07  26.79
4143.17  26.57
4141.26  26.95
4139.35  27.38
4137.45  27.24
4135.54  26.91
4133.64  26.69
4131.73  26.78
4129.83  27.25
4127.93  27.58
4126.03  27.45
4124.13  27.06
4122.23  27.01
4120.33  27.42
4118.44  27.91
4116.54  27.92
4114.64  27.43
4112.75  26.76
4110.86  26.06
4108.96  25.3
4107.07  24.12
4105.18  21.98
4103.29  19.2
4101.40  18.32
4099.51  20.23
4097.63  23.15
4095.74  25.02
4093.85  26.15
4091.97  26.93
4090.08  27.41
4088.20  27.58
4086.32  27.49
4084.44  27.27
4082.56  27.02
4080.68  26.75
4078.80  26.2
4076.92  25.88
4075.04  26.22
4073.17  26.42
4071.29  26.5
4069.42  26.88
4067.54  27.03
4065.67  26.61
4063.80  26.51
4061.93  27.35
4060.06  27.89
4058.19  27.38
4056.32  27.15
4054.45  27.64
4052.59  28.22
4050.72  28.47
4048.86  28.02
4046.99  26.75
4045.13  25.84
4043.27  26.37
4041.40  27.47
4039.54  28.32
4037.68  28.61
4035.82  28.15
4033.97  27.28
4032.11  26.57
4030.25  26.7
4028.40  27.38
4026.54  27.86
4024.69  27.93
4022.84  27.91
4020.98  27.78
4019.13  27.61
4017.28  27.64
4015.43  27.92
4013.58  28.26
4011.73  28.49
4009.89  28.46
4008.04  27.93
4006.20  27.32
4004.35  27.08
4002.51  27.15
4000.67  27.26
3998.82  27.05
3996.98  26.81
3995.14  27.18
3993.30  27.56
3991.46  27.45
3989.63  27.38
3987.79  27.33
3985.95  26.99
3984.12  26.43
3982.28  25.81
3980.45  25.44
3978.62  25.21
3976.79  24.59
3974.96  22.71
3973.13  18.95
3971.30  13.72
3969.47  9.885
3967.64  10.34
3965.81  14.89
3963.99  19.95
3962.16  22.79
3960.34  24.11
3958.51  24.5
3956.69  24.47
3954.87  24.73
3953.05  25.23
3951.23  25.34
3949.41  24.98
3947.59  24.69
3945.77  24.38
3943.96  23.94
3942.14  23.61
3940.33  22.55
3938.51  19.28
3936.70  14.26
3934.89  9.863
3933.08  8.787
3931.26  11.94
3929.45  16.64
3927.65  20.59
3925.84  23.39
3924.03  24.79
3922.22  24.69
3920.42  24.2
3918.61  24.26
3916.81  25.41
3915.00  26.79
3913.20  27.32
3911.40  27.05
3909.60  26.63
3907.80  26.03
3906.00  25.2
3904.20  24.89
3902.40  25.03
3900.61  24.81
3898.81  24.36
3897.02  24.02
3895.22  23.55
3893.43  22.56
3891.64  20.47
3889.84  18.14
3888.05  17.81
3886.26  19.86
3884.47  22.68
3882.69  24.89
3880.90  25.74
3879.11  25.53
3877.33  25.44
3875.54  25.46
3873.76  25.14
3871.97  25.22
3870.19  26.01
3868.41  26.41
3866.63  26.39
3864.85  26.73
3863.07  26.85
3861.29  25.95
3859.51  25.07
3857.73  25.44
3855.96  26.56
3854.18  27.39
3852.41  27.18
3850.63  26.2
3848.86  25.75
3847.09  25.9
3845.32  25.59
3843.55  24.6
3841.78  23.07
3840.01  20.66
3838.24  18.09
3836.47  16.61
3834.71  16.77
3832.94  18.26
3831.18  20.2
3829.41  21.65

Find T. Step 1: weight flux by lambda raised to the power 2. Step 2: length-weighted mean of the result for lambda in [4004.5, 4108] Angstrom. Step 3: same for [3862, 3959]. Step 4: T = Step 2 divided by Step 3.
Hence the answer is 1.2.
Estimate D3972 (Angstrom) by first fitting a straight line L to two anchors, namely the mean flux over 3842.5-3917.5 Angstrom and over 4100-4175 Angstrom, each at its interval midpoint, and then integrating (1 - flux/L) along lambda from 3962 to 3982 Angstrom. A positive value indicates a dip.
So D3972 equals 5.1 Angstrom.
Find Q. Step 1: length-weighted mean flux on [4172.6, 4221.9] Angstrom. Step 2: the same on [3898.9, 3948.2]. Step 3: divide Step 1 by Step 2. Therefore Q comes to 1.20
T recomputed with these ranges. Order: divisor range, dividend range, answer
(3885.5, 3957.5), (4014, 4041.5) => 1.30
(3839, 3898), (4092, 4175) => 1.22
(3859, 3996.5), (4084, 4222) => 1.28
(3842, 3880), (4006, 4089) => 1.16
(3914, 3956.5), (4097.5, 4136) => 1.29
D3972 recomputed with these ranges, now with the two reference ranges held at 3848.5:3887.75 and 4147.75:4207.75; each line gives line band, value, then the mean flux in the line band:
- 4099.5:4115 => 1.93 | 23.3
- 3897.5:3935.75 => 4.66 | 22.5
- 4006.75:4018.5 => -0.87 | 28.1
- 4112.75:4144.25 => -0.57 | 27.2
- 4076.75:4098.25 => 0.04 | 26.5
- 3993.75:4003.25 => -0.38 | 27.1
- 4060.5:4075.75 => -0.18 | 26.7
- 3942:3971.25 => 4.99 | 21.4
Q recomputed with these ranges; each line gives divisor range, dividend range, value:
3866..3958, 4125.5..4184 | 1.18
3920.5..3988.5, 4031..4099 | 1.27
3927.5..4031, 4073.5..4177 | 1.12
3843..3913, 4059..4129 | 1.04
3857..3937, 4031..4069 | 1.18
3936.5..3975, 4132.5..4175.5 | 1.29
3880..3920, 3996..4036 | 1.15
